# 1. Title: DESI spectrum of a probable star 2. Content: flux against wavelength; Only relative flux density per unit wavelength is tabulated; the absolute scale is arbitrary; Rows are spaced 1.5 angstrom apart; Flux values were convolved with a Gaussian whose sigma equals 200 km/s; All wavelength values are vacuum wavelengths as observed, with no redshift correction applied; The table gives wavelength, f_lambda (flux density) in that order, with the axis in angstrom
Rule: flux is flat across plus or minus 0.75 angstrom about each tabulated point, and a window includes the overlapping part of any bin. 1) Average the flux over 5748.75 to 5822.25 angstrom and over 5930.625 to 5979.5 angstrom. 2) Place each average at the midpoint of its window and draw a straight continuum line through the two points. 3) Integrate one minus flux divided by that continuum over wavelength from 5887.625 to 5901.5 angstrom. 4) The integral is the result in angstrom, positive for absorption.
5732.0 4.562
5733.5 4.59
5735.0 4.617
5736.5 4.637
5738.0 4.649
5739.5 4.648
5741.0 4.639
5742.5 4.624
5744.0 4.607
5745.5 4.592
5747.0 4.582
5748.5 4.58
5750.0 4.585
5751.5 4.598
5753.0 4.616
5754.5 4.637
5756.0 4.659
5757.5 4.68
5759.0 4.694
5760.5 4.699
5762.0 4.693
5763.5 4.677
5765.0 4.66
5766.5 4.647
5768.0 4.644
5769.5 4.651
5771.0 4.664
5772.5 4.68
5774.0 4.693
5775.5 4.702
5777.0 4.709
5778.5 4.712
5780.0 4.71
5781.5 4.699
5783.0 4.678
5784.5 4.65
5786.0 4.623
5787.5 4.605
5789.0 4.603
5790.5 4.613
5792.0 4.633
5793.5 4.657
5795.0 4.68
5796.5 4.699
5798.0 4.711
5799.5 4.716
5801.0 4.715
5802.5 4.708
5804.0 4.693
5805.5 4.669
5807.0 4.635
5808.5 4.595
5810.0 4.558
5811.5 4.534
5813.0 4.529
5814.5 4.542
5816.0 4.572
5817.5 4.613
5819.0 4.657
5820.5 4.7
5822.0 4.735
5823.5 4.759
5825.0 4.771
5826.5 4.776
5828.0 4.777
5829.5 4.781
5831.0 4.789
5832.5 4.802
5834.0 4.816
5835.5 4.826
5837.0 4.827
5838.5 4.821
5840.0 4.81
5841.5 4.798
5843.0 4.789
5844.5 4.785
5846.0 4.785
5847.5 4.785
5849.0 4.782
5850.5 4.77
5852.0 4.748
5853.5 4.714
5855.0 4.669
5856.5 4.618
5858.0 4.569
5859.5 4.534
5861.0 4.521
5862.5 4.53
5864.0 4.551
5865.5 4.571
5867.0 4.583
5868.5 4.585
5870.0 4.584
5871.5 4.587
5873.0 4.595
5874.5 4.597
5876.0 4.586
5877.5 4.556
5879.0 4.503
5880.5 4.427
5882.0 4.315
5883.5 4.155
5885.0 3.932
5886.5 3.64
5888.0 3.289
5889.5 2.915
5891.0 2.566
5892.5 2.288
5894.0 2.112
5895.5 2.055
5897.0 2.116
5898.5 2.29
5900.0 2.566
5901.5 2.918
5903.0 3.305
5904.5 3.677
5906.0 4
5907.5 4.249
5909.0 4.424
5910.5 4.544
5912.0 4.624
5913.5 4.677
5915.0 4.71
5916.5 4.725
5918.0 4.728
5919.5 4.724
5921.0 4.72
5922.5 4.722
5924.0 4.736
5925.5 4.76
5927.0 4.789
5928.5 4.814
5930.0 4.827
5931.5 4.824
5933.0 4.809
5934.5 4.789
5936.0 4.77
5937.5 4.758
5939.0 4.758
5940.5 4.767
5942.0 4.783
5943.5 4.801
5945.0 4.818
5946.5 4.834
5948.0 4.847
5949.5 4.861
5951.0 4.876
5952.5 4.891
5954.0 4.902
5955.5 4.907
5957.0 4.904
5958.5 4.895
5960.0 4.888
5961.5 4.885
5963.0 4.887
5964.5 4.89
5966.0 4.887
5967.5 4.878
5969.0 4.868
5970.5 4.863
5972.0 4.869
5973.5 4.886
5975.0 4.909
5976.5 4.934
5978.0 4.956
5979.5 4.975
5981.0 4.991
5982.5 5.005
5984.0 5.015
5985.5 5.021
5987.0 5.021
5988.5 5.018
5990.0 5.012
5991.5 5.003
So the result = 6.7 angstrom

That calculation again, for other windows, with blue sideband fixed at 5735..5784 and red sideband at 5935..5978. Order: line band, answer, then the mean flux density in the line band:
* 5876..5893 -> 3.67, 3.75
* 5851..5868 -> 0.55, 4.6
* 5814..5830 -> 0.07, 4.7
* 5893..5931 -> 6.54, 3.99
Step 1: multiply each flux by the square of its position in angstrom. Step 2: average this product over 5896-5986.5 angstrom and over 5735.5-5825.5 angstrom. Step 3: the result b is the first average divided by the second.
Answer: 1.0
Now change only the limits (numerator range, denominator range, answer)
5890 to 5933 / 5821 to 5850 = 0.84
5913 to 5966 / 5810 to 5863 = 1.06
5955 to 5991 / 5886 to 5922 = 1.41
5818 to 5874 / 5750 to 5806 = 1.03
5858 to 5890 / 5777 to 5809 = 0.95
